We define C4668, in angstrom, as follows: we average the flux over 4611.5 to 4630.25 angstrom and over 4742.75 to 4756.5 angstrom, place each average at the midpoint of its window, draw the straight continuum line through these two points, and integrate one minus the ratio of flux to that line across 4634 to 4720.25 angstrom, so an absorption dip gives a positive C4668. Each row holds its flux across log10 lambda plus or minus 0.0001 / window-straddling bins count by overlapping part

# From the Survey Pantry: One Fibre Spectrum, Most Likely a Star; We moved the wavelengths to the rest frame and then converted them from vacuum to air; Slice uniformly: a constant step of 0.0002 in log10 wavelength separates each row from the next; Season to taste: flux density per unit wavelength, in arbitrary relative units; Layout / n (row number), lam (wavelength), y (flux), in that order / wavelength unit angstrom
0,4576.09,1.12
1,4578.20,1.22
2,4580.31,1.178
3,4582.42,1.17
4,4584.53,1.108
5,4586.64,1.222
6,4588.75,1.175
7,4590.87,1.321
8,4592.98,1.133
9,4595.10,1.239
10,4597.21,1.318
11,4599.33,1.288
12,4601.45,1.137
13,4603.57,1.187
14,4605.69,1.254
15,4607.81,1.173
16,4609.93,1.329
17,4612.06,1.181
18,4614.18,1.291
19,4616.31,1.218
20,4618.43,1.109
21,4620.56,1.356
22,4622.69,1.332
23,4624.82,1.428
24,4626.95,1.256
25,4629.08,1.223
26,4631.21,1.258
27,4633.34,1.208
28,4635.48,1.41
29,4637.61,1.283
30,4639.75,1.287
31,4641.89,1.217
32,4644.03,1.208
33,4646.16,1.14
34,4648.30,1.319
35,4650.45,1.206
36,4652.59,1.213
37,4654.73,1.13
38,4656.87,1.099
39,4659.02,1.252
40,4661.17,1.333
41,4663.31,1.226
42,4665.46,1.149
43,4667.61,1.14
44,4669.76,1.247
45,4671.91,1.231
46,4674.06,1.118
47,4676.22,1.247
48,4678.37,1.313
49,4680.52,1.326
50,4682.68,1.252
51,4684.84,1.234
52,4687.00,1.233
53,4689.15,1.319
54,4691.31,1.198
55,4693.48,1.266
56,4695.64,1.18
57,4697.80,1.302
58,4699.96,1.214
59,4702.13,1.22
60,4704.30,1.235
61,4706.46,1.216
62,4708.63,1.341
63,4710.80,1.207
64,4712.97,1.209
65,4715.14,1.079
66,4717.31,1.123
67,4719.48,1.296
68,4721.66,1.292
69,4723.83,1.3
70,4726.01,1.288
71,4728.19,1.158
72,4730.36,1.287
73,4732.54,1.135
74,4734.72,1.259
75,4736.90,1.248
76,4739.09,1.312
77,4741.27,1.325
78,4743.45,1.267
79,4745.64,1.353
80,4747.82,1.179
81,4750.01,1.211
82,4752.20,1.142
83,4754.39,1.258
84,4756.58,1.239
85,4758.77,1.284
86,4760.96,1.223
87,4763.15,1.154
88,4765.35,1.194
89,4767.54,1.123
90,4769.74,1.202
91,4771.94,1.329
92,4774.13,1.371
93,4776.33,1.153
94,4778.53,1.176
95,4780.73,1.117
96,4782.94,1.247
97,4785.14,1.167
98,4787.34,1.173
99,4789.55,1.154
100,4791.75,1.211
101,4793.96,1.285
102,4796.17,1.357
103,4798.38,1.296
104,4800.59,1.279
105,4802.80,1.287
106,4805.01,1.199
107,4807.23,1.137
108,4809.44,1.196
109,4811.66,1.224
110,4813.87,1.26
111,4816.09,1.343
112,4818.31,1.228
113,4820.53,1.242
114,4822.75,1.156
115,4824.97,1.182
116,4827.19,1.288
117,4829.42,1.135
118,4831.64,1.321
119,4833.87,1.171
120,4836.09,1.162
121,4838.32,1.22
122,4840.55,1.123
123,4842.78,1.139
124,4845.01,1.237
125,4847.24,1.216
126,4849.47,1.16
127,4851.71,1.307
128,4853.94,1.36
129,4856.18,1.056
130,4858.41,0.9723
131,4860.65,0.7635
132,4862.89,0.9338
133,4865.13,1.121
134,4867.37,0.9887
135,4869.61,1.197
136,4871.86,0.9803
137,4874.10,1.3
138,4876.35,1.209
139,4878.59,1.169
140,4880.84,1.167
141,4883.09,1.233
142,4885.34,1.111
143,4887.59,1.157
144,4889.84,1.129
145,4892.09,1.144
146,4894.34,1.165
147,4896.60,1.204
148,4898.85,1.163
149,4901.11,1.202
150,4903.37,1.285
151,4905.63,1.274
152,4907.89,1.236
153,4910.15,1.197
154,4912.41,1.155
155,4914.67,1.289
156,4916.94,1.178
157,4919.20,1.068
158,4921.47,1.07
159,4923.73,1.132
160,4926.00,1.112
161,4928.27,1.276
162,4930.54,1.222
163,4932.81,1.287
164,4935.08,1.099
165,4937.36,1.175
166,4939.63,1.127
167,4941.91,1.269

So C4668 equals 1.6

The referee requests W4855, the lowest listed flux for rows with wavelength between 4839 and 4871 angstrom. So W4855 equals 0.7635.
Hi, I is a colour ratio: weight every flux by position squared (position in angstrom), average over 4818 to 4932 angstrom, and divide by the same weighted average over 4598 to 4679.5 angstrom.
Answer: 1.0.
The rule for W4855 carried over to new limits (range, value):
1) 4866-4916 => 0.9803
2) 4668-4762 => 1.079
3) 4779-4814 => 1.117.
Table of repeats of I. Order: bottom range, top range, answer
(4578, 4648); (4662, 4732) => 1.03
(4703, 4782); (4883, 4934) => 1.03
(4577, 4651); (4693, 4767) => 1.05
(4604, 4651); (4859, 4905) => 1.00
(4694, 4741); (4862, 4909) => 1.01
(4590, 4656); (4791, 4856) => 1.07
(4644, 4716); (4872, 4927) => 1.05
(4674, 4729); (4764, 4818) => 1.03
